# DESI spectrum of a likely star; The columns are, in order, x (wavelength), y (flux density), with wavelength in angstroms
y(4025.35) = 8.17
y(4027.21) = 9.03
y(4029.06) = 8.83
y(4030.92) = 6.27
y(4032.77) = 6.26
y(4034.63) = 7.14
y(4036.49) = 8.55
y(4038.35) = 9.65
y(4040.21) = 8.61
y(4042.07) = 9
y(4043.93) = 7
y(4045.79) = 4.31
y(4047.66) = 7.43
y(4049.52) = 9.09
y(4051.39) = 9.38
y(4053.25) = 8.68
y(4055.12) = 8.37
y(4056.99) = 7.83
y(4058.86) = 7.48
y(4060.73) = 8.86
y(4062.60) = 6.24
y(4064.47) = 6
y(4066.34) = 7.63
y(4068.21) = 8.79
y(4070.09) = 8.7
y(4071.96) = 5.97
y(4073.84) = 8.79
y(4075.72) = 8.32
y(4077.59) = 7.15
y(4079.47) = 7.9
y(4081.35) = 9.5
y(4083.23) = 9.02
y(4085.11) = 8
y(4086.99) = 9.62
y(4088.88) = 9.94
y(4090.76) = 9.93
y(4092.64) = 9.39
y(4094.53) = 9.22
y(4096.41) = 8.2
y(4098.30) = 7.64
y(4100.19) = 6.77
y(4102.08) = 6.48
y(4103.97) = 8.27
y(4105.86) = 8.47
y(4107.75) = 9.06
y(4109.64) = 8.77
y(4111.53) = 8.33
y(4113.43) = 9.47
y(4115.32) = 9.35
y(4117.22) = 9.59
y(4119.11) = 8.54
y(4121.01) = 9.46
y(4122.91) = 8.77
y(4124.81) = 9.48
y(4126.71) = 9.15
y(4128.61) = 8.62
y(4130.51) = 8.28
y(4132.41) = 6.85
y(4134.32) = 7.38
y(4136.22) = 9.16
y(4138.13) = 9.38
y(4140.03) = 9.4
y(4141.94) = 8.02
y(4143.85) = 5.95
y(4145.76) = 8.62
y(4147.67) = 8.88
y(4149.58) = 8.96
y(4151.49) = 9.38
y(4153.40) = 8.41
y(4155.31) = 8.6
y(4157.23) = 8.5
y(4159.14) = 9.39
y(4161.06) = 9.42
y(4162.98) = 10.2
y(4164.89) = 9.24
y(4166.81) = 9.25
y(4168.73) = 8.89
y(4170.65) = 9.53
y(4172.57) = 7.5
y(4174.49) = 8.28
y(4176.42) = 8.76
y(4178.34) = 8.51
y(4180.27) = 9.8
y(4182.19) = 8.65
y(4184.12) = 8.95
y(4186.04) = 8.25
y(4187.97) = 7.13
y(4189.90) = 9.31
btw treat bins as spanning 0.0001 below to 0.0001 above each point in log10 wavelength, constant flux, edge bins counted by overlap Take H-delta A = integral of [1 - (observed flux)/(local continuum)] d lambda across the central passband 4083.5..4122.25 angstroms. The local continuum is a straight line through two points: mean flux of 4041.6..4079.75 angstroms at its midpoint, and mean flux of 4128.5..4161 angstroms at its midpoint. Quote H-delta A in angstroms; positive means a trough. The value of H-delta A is -3.0 angstroms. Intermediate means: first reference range 7.74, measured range 8.73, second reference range 8.48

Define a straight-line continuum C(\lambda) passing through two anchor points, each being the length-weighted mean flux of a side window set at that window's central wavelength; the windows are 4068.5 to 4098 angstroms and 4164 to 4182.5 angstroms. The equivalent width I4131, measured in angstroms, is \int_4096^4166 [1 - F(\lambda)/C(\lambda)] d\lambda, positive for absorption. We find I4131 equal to 1.0 angstroms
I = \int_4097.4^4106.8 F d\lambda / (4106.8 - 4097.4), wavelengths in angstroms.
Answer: 7.52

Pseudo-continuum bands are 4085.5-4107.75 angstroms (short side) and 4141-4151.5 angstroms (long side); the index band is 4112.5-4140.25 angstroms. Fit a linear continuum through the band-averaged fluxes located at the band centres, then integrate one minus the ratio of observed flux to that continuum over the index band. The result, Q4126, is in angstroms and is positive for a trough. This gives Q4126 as -1.67 angstroms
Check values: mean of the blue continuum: 8.55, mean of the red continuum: 8.2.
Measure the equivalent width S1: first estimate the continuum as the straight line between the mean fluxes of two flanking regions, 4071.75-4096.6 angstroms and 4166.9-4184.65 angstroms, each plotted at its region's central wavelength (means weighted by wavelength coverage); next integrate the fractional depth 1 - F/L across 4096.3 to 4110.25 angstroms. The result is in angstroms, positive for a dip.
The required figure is 1.3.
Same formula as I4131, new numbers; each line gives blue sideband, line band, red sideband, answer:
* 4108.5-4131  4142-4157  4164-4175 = 0.8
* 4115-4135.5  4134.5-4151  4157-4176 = 0.6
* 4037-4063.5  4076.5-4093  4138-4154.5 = -1.5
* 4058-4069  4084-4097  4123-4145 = -2.3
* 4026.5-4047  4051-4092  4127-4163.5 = -1.5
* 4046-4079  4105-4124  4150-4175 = -1.2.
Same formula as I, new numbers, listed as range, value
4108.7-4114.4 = 8.86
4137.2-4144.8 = 8.19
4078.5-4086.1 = 8.61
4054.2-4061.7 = 8.12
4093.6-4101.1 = 7.96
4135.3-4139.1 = 9.28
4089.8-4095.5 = 9.52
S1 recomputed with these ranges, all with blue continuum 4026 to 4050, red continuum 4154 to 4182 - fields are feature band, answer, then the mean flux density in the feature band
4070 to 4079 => 0.4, 7.71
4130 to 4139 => 0.5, 8.19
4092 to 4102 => 0.3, 8.05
